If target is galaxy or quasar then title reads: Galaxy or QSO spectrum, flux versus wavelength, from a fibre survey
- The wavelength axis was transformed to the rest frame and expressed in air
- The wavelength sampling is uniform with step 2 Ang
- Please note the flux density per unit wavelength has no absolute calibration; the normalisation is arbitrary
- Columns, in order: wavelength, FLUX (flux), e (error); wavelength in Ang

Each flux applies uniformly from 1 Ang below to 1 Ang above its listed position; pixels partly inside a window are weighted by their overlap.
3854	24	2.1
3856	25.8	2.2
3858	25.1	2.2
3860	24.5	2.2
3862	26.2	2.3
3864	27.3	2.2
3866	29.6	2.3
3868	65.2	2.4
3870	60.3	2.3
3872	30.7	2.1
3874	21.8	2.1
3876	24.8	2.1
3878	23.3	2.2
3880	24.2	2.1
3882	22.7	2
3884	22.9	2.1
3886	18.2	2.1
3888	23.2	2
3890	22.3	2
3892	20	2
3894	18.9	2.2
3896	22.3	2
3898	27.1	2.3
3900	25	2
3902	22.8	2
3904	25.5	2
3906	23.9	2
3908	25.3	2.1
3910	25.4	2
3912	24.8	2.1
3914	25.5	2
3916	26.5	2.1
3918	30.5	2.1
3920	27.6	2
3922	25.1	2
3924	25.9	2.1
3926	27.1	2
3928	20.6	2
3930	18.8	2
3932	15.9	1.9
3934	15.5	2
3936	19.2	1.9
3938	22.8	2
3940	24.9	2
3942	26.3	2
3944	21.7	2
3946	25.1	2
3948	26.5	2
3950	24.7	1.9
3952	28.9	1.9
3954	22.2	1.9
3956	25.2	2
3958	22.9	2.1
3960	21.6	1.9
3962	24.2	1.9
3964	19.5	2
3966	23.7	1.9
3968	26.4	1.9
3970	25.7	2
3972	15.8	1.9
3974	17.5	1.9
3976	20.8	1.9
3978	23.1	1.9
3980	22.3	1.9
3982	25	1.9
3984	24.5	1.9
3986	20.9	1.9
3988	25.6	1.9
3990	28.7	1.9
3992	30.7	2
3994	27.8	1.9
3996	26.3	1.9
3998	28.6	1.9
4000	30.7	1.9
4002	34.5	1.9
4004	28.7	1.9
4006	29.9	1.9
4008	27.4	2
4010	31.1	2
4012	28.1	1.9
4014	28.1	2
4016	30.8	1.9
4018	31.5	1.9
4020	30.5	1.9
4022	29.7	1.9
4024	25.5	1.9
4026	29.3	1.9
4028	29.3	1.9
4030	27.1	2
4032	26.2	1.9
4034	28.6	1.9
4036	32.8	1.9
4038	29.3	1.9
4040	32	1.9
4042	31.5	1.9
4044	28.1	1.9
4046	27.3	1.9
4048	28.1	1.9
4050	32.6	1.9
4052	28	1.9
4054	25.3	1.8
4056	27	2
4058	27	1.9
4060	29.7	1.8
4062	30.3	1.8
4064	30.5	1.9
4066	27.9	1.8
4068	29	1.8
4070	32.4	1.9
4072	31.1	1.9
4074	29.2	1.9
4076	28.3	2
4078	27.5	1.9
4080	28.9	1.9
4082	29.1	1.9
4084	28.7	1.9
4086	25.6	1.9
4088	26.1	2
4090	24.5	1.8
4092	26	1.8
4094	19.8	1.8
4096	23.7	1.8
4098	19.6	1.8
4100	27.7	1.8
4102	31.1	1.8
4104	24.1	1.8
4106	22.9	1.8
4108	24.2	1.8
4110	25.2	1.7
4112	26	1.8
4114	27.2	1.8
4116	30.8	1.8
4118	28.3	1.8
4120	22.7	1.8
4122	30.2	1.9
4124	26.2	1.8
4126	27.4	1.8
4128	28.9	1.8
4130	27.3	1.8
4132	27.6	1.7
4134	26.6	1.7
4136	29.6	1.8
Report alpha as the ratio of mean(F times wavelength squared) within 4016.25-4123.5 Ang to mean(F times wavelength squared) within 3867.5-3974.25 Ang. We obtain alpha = 1.21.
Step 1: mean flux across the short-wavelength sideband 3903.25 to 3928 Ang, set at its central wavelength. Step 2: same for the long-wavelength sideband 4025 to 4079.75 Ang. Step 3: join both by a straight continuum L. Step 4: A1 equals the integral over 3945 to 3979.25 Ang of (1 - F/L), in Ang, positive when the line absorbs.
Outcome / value 4.8 Ang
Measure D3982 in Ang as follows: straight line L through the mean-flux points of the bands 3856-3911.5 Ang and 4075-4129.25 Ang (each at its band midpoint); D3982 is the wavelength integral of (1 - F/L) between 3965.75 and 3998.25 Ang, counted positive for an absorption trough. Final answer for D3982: 3.0 Ang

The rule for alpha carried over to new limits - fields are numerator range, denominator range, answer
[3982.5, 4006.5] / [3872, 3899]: 1.30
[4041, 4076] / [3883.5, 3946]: 1.34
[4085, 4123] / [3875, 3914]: 1.22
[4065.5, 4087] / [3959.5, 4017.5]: 1.17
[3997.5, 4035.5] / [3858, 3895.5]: 1.13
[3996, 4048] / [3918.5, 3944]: 1.36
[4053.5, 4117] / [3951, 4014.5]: 1.12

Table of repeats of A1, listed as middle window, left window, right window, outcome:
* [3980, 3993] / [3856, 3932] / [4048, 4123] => 0.6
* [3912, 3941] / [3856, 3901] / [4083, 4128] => 4.1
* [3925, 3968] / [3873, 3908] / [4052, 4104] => 2.6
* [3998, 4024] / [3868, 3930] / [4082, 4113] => -4.4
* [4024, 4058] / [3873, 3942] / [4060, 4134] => -3.6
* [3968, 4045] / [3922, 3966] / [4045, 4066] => -3.9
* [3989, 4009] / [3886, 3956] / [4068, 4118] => -3.4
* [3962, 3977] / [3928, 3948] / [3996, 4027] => 2.0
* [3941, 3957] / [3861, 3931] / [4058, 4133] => 1.0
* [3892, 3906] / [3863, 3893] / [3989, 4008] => 2.8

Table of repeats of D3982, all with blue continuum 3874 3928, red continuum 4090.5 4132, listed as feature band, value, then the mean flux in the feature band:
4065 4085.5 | -2.76 Ang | 29.1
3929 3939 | 2.45 Ang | 18.4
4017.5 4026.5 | -1.42 Ang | 29.2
